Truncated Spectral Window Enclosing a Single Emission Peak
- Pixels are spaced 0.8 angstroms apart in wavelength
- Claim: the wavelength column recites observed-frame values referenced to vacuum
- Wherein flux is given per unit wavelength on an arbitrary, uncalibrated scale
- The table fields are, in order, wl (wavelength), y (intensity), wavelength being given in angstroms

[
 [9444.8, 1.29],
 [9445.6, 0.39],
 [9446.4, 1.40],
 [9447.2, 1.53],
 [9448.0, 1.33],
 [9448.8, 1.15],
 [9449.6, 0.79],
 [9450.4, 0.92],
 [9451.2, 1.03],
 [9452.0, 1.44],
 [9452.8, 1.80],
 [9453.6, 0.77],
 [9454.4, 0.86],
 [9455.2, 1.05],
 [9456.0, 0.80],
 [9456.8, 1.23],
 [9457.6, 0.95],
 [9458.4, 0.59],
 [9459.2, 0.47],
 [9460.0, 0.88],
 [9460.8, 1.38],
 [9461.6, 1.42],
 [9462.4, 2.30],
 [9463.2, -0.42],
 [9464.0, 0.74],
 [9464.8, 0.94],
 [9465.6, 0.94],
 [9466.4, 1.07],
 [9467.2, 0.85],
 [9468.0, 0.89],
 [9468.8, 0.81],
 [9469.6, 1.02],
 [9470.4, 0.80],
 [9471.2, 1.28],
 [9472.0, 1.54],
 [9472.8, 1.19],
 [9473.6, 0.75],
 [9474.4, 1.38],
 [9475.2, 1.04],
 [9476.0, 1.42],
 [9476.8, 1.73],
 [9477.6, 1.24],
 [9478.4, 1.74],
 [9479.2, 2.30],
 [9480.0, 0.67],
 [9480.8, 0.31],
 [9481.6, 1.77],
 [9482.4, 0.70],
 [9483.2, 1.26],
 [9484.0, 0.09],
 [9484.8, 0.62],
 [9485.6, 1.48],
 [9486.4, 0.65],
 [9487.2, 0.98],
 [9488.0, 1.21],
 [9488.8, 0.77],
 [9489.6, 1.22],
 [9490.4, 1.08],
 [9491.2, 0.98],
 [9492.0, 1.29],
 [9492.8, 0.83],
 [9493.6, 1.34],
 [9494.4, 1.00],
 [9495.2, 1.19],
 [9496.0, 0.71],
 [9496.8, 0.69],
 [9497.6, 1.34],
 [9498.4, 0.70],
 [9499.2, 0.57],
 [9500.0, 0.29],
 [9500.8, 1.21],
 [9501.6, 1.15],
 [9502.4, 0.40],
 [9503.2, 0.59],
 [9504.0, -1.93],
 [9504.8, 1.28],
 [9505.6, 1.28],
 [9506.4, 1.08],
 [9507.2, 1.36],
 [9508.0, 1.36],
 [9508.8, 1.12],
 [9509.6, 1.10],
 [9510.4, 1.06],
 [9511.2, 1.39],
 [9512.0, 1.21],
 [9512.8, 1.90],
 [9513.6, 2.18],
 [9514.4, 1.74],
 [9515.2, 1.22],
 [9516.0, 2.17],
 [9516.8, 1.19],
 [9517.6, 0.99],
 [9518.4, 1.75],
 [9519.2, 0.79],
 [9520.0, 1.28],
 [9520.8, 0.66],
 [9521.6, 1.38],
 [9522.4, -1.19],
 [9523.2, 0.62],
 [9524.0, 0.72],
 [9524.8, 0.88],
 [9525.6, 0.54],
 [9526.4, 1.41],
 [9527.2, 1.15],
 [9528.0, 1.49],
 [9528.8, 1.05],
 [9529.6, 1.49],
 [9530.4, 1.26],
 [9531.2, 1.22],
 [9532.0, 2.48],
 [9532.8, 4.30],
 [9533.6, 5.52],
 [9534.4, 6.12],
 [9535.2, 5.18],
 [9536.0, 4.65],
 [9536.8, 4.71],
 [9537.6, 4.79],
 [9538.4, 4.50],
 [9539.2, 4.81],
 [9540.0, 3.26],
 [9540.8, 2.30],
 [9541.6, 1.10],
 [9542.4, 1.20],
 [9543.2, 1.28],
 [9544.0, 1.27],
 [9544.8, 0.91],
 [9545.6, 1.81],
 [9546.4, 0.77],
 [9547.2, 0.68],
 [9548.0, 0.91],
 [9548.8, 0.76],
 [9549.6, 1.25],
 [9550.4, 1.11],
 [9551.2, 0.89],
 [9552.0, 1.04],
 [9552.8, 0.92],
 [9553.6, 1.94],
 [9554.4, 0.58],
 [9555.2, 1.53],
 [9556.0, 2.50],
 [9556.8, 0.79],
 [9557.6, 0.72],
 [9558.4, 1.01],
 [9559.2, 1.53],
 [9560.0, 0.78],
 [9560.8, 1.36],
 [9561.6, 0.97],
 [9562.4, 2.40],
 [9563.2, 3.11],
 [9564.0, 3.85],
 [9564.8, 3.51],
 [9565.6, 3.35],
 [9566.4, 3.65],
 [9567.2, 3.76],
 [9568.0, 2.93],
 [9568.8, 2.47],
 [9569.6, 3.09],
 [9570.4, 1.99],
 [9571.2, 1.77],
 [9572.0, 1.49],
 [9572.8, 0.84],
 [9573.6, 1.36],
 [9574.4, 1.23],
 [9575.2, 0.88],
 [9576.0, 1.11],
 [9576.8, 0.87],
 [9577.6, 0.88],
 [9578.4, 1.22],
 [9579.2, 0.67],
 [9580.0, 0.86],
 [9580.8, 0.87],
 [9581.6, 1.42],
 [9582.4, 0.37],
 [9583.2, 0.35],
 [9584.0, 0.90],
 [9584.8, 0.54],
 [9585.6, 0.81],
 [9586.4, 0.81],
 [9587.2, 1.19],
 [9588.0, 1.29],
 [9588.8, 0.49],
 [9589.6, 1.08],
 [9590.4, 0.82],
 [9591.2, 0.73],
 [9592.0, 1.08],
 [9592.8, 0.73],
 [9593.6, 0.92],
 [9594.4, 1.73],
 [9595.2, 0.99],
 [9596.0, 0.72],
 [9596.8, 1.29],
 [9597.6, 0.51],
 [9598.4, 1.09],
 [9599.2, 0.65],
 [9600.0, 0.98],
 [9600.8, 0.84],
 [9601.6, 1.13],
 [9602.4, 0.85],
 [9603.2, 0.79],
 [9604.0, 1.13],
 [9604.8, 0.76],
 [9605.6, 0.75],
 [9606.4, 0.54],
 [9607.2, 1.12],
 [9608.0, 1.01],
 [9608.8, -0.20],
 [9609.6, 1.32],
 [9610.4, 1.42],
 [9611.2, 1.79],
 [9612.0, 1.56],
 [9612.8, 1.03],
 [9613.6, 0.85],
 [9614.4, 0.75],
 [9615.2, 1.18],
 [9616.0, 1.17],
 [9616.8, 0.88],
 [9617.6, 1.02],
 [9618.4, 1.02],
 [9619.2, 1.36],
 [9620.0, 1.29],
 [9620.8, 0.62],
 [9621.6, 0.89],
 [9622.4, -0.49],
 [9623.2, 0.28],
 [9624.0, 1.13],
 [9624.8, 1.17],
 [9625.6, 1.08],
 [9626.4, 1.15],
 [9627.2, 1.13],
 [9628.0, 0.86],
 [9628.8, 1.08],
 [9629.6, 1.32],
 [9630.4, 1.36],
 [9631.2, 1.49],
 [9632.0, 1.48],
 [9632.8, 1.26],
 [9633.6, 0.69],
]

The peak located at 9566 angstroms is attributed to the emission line [N II]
